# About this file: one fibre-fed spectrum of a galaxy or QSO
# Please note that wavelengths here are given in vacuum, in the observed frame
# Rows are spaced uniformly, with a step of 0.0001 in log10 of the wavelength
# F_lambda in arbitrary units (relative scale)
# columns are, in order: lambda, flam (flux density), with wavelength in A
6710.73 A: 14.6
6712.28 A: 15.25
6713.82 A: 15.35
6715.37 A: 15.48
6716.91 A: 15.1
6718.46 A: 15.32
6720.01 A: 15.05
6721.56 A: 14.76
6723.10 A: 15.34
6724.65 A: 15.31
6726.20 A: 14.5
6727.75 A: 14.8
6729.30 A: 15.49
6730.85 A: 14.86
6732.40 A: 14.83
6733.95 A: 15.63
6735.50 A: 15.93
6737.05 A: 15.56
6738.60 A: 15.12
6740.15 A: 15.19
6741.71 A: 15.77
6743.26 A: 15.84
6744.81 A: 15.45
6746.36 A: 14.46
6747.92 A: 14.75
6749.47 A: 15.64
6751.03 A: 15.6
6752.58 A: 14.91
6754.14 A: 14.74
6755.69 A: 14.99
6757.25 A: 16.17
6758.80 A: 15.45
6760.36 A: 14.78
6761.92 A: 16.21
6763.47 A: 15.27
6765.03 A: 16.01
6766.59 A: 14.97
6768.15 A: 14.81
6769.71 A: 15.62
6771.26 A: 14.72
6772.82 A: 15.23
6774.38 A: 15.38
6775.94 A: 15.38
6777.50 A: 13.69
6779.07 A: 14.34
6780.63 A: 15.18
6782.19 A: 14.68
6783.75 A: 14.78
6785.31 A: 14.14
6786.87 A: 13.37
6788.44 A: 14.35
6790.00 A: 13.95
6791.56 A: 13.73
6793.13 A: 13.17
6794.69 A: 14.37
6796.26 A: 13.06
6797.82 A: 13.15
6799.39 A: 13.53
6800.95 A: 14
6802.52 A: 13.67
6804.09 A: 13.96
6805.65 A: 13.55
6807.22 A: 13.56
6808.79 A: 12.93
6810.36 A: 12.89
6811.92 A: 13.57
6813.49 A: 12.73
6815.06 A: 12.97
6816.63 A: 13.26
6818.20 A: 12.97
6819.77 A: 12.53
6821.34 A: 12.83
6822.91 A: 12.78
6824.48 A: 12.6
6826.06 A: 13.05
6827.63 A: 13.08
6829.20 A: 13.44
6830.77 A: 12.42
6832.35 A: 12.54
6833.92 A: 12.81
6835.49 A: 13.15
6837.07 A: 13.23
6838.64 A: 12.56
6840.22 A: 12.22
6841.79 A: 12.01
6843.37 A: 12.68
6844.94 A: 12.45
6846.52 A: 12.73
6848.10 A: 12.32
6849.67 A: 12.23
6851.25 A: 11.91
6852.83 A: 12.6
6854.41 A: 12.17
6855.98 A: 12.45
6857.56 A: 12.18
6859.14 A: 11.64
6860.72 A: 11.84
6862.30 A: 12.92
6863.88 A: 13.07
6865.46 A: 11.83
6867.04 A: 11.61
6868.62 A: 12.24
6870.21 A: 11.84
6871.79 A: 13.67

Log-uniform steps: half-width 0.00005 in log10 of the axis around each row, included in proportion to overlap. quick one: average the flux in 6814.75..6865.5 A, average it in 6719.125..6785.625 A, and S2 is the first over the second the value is 0.83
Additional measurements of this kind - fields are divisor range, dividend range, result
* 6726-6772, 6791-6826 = 0.87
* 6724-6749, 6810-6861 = 0.83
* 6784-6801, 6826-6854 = 0.92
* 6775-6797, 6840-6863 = 0.87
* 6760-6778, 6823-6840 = 0.85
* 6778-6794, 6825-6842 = 0.90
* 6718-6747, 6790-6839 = 0.87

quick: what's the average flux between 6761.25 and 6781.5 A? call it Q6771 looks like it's 15.1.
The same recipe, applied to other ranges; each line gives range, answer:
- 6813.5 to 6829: 12.9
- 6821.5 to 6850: 12.7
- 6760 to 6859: 13.5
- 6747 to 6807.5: 14.6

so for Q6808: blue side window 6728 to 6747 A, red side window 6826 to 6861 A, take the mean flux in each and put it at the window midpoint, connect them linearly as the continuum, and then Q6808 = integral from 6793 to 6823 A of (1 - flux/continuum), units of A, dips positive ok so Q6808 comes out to 0.4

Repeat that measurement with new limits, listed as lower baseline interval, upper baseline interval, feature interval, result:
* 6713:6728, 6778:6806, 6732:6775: -2.2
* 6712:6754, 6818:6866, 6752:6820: -1.5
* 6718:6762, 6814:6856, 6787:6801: 0.1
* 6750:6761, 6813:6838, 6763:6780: -0.4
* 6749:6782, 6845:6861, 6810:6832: 0.6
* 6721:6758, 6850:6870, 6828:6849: 0.1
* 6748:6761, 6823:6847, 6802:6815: 0.2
